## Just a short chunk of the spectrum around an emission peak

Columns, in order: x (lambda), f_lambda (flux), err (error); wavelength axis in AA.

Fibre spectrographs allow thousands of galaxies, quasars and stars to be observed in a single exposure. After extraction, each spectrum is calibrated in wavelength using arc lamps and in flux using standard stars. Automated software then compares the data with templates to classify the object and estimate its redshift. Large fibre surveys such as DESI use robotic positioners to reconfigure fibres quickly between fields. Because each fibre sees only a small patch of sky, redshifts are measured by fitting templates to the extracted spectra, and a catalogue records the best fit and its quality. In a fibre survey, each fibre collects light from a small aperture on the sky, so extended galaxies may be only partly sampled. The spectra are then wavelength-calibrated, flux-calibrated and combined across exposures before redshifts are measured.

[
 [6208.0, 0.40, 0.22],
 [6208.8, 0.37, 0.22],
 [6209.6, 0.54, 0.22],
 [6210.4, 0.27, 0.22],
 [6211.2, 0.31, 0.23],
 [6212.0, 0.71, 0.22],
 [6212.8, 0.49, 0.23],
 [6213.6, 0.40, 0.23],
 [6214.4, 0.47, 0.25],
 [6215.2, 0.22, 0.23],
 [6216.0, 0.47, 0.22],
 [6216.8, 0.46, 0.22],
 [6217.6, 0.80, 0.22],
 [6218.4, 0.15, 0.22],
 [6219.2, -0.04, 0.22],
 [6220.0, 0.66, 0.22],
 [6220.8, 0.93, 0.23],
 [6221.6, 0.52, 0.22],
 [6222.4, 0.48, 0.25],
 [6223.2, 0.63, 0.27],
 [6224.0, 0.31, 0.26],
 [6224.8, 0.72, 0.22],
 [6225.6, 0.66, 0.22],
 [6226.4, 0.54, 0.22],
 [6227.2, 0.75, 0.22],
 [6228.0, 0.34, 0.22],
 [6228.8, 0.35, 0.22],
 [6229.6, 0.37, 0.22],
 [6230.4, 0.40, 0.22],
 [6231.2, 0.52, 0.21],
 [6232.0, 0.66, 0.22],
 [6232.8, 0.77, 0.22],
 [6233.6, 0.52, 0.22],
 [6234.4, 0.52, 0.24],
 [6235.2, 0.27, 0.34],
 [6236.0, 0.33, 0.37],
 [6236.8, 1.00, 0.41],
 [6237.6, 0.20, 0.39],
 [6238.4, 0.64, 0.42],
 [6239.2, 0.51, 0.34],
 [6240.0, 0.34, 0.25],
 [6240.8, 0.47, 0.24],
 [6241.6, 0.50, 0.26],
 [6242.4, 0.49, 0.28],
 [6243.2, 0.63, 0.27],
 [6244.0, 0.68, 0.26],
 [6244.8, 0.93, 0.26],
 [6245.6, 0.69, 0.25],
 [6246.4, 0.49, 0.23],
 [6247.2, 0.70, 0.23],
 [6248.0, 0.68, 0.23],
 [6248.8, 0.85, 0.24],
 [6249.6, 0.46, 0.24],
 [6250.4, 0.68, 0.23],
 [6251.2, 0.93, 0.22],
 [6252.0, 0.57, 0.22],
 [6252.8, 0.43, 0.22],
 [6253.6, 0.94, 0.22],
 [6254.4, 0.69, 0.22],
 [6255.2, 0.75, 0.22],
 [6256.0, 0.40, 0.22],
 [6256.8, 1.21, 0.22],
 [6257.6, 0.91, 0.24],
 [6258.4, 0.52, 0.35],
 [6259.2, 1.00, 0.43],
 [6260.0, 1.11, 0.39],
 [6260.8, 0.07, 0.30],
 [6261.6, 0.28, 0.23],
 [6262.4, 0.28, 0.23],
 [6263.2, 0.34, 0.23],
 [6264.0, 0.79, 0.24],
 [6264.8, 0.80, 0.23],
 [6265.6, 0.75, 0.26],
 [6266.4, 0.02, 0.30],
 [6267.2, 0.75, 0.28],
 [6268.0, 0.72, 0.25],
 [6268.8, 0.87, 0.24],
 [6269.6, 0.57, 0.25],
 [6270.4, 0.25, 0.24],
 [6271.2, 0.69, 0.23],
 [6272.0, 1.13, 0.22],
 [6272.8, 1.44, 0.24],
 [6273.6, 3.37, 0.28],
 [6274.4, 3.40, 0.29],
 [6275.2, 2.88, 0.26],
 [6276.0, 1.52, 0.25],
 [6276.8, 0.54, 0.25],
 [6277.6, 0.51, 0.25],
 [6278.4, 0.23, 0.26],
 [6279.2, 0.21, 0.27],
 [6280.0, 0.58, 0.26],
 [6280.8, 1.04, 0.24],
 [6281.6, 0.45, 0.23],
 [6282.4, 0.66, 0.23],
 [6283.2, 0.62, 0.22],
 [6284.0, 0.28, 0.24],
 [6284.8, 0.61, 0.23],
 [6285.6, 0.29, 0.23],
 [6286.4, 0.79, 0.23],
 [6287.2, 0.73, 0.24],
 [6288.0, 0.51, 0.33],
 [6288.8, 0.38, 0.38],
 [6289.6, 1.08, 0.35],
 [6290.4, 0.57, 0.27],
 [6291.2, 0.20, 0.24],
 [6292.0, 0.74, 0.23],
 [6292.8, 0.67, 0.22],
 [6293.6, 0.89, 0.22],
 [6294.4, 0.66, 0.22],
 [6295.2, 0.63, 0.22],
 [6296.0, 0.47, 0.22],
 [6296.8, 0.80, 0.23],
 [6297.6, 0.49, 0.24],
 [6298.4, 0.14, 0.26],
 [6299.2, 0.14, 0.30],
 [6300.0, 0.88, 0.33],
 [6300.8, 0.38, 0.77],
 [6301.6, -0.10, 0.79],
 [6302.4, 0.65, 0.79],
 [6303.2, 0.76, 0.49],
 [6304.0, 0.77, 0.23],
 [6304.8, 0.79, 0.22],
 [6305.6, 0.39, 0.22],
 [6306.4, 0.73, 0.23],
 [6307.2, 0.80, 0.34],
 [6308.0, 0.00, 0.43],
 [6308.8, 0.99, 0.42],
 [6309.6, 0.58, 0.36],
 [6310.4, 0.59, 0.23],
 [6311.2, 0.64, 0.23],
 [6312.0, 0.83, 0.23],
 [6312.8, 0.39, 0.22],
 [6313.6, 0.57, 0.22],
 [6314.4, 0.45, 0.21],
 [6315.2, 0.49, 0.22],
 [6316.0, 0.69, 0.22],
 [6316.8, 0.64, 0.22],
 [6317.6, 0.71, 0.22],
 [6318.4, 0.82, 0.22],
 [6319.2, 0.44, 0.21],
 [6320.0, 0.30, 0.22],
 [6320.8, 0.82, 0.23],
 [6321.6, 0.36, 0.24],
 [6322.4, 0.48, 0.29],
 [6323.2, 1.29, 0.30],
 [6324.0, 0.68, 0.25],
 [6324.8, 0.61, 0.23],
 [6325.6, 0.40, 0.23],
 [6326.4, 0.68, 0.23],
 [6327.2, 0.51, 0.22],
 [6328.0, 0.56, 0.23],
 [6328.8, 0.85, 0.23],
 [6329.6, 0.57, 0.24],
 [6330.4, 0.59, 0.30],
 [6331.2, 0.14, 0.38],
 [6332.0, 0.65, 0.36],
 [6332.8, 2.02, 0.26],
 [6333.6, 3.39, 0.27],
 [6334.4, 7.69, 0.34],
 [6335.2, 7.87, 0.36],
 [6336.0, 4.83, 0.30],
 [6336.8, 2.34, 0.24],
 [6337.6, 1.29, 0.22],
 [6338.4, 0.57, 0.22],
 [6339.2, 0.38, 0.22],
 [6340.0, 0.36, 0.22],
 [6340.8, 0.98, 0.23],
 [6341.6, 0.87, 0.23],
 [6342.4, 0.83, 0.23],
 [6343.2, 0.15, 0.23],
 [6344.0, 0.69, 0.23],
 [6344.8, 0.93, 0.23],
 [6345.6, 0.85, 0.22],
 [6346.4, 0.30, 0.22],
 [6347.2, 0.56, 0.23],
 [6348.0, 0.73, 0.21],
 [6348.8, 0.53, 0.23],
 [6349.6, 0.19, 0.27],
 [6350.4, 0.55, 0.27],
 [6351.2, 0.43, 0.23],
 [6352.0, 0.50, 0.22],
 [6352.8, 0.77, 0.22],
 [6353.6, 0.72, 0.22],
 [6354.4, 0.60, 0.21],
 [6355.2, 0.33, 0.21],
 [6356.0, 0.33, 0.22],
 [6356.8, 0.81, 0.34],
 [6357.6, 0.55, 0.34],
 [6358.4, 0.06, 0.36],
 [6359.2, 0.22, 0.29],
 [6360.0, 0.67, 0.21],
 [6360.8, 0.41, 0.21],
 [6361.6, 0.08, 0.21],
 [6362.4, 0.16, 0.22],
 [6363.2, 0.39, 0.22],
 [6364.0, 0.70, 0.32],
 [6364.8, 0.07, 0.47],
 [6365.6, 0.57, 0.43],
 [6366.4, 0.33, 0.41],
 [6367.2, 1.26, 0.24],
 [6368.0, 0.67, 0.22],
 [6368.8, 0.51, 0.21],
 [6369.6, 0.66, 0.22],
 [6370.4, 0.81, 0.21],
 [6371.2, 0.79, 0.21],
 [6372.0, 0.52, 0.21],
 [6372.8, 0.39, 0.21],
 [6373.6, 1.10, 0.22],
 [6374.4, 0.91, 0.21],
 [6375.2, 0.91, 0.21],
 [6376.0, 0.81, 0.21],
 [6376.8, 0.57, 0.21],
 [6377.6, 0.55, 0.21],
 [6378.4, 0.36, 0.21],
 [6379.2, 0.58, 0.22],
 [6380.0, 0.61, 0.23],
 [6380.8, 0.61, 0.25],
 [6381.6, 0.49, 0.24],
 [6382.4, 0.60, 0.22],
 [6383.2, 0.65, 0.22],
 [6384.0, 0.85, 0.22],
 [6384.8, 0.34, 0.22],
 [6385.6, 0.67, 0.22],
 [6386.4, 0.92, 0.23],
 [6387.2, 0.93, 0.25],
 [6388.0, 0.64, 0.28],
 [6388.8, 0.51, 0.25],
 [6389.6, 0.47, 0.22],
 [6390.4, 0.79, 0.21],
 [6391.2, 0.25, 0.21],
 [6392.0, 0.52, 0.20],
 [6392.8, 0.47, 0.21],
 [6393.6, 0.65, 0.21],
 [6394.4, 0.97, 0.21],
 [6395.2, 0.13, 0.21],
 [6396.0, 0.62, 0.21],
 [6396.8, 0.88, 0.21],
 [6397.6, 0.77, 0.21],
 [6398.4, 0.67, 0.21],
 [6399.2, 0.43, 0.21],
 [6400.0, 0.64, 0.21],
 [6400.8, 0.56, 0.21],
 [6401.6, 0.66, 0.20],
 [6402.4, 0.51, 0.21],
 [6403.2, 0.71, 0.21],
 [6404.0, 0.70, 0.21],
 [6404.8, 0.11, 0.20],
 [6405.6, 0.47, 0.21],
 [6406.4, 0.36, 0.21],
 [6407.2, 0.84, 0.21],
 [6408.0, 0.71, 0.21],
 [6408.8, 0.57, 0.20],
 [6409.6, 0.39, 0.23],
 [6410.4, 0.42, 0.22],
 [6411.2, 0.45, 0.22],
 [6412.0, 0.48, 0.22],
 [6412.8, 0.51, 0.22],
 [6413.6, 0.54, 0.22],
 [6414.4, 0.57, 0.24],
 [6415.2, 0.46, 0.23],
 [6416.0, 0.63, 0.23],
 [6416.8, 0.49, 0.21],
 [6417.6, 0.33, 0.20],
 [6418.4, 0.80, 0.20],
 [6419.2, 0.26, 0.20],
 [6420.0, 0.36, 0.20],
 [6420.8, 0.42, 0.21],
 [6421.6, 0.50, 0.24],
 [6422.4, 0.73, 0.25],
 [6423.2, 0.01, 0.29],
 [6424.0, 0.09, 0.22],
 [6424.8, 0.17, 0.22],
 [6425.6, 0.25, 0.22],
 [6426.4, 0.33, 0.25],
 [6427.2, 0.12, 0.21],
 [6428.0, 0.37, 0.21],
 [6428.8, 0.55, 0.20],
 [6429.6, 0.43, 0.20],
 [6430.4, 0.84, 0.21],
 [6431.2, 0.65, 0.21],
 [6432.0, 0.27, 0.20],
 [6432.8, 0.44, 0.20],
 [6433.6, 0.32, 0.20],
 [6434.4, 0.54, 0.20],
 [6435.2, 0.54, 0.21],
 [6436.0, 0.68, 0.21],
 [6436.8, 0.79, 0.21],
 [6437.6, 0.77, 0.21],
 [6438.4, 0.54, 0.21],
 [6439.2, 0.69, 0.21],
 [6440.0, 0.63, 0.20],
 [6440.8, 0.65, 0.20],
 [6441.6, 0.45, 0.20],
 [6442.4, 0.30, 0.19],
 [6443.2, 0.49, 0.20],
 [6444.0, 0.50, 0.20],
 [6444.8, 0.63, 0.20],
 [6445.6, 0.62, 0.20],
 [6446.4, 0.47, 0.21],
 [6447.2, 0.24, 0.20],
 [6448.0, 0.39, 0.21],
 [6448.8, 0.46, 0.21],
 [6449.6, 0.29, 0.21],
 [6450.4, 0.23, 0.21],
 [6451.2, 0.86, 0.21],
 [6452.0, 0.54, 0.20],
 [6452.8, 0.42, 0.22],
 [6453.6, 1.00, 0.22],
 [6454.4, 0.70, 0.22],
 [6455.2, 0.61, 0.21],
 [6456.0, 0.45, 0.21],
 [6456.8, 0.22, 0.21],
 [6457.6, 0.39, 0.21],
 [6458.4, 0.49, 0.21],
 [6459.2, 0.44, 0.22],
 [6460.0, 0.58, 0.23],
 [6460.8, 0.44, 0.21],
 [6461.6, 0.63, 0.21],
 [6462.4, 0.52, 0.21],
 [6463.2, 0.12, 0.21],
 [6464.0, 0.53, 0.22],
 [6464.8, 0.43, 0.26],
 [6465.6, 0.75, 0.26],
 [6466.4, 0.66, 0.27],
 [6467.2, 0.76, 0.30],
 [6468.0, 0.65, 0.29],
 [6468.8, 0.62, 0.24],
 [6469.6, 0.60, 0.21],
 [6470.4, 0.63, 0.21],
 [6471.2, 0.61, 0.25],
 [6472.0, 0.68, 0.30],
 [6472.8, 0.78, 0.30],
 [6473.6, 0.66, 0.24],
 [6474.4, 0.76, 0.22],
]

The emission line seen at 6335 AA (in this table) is [O III] 5007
